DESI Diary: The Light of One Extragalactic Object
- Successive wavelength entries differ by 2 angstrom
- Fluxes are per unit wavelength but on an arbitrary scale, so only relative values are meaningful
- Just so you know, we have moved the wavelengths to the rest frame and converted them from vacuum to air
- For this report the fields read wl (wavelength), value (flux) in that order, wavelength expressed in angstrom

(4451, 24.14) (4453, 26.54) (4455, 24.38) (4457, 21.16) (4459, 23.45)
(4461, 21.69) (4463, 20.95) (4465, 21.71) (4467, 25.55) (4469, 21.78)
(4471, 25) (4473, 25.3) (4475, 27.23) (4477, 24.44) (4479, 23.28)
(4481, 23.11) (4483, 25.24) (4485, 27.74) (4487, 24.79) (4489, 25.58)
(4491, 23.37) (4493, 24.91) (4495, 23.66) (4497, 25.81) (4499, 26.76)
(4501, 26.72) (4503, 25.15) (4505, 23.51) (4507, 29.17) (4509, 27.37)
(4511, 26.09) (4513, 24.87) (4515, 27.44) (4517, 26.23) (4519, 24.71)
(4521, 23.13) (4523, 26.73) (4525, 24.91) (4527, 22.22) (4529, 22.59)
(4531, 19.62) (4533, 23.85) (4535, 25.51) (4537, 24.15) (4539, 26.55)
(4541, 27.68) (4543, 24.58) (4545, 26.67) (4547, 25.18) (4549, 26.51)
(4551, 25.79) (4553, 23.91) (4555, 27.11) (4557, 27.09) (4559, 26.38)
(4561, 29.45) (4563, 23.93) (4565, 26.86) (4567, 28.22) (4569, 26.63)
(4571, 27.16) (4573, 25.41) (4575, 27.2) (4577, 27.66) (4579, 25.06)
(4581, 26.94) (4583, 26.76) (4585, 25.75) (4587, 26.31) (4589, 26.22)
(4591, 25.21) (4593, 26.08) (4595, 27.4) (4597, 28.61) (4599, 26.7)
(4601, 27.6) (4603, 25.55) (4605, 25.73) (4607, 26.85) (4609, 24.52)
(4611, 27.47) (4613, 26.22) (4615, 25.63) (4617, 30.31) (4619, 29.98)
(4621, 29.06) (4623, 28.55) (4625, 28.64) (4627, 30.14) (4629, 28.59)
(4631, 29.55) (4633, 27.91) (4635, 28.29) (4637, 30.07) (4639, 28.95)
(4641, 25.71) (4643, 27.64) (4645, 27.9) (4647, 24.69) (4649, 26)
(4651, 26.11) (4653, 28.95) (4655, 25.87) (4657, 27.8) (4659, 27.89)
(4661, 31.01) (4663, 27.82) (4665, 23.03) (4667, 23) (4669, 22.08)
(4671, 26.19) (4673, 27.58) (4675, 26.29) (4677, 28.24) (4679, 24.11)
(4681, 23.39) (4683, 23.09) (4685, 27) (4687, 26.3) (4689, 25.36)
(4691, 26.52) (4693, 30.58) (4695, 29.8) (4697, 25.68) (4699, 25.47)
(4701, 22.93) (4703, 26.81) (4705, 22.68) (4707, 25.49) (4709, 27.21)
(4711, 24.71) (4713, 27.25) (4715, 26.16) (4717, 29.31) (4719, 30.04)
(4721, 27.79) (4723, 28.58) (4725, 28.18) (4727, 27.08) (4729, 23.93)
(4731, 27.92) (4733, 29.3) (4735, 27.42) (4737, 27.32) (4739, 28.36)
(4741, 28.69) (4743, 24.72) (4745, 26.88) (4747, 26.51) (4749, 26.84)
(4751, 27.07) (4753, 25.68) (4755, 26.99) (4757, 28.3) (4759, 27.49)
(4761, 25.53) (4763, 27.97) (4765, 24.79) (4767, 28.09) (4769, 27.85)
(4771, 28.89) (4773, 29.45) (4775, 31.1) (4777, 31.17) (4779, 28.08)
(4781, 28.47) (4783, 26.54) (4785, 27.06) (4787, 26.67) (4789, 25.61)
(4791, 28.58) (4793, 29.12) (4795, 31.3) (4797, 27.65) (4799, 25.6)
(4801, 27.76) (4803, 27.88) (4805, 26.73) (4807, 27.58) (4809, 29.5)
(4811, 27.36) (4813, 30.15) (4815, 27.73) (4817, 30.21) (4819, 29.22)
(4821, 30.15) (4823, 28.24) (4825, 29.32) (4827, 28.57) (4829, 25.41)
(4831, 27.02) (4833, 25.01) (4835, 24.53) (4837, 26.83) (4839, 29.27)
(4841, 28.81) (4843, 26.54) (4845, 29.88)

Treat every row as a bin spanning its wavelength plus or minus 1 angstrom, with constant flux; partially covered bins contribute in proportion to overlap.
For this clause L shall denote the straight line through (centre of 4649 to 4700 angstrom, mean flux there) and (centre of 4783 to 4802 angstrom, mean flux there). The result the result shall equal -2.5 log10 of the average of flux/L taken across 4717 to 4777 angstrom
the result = -0.02 mag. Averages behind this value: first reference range 26.4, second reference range 27.6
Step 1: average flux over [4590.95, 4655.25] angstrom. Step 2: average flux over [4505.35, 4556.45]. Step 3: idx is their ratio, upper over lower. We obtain 1.09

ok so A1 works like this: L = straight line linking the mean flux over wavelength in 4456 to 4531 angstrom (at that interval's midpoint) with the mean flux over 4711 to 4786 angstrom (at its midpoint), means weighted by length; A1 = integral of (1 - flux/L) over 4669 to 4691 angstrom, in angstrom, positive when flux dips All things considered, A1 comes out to 1.0 angstrom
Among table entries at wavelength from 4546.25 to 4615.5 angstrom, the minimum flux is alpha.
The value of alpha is 23.91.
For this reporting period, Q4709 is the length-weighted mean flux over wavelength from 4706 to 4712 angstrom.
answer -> 25.8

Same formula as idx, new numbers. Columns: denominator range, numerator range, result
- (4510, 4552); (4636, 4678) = 1.07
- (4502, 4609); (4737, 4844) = 1.07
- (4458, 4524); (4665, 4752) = 1.06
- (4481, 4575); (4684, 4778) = 1.06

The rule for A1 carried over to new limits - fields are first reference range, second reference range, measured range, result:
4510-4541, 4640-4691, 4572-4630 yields -3.7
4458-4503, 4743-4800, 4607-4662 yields -3.7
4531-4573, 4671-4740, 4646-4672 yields 0.3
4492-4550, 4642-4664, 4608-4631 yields -1.1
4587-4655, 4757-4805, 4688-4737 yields 1.4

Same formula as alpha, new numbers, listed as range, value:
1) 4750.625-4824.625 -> 24.79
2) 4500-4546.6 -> 19.62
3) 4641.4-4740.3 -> 22.08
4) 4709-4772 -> 23.93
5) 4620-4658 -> 24.69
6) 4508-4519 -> 24.71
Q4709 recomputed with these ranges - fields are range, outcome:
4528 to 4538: 23.1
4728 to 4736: 27.1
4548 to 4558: 26.1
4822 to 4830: 27.9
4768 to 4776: 29.3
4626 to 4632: 29.4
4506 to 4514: 26.9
